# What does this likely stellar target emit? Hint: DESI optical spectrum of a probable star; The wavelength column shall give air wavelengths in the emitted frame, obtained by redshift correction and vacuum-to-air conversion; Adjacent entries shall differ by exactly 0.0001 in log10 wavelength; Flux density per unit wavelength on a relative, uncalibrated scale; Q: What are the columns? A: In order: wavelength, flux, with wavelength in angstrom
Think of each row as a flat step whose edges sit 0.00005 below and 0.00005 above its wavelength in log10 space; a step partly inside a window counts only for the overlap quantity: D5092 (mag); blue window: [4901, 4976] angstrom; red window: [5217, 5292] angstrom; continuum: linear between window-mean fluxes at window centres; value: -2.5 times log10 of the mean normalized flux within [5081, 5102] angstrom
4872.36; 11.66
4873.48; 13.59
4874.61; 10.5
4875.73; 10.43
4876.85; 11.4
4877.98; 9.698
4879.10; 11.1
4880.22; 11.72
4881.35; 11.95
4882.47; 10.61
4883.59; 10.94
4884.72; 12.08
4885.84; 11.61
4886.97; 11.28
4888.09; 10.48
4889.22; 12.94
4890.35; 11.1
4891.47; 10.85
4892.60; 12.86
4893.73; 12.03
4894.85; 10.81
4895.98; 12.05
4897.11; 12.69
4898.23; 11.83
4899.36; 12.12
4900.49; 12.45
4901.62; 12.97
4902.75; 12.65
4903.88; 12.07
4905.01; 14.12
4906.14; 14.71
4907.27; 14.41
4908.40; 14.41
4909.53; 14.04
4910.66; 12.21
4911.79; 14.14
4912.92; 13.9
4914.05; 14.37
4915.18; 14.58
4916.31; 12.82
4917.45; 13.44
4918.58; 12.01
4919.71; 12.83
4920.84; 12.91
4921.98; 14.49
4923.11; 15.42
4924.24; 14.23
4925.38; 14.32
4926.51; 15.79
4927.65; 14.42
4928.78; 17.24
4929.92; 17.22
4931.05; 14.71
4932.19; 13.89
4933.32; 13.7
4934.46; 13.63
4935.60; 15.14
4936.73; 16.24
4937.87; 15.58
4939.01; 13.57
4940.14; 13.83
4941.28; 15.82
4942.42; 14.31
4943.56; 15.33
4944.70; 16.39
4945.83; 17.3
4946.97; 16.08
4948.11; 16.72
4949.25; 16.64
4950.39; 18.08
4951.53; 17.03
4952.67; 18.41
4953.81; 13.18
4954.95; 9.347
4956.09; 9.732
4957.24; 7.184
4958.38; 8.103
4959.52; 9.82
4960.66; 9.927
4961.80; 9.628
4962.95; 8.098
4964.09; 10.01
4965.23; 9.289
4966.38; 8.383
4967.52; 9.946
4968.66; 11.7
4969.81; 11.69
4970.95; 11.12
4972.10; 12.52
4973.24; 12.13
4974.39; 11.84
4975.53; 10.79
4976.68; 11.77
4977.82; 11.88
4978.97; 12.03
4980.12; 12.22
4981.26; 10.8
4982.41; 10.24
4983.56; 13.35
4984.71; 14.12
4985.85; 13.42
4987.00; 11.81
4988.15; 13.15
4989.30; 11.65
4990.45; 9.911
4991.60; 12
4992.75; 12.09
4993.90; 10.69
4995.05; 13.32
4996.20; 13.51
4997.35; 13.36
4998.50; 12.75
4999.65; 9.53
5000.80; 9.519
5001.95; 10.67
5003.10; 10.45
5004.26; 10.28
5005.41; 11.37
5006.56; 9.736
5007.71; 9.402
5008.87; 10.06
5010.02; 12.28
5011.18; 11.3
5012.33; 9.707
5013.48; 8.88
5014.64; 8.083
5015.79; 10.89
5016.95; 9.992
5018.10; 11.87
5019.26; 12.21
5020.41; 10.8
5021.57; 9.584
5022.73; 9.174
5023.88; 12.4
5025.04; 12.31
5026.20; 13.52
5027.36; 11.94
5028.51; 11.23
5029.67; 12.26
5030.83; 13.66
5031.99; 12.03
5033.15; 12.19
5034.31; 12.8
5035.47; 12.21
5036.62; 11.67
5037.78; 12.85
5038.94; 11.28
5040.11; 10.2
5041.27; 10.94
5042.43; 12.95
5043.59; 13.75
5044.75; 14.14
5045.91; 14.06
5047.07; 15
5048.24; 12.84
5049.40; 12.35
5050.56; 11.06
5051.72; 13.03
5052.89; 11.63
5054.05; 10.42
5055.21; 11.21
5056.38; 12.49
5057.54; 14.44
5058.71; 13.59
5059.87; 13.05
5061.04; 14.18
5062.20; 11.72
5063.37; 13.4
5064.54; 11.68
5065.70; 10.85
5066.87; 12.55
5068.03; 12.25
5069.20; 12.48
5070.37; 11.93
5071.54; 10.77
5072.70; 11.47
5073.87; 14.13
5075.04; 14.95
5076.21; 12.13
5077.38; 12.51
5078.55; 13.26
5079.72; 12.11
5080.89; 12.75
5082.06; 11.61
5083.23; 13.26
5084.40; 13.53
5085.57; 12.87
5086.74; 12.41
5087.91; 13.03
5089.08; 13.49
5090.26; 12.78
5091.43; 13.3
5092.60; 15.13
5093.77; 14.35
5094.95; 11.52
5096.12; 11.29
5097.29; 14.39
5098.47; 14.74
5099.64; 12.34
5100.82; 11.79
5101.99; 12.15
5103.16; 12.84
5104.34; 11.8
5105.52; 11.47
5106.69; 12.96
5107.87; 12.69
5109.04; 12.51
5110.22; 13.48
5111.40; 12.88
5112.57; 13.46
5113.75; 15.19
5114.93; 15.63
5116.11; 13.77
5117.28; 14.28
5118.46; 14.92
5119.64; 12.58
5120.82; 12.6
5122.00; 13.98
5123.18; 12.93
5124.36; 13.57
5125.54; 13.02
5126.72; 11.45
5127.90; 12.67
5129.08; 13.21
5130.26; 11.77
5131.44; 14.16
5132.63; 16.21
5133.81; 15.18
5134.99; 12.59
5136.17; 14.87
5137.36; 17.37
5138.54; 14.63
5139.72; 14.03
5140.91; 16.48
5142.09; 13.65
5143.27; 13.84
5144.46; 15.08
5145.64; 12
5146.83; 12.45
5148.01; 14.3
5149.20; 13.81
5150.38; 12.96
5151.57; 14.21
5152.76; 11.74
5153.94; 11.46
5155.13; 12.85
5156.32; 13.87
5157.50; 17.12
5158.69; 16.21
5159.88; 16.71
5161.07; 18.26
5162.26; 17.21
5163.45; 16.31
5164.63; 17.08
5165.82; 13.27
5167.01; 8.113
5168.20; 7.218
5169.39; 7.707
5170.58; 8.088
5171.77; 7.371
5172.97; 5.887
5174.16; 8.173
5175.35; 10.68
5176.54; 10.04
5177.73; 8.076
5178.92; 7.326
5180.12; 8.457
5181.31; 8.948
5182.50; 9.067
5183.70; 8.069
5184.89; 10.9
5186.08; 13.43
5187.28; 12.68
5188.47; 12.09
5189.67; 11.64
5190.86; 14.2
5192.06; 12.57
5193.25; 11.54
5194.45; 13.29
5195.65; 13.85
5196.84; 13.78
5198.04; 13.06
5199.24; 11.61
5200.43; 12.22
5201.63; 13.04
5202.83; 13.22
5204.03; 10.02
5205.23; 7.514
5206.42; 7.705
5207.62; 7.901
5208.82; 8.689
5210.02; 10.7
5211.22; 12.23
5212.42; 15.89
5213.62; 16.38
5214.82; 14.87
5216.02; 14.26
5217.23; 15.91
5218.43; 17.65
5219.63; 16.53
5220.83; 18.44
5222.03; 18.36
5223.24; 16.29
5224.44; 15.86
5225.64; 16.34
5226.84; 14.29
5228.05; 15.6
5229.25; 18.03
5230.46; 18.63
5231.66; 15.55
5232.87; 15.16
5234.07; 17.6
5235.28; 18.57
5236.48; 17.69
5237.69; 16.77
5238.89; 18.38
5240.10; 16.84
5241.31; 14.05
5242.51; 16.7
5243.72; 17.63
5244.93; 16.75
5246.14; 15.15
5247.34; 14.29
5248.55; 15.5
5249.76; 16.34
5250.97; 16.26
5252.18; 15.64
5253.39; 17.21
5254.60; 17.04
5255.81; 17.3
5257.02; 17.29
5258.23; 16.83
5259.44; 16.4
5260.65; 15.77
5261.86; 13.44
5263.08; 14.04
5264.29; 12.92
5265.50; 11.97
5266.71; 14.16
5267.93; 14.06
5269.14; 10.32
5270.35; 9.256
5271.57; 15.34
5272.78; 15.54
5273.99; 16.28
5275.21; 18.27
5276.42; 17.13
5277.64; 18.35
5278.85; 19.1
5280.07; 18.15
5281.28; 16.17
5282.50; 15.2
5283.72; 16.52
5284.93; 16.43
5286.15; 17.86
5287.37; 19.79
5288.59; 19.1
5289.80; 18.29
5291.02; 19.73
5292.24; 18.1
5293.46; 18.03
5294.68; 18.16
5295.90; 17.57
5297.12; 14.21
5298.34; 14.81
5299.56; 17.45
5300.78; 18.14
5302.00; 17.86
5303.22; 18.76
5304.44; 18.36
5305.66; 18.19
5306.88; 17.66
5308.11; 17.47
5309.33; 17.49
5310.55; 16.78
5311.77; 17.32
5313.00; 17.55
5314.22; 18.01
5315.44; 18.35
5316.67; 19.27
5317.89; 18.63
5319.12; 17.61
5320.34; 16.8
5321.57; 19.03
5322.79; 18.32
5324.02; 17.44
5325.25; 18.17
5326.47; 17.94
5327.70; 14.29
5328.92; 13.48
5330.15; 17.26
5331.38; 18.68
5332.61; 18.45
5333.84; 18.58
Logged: 0.14 mag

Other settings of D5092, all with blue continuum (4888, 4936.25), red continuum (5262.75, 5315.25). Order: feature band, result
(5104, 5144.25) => 0.12 mag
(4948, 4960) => 0.07 mag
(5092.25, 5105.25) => 0.17 mag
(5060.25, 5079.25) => 0.18 mag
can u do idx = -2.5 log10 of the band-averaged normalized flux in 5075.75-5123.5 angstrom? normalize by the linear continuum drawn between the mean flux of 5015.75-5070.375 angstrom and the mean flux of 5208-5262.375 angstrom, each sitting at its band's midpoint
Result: 0.02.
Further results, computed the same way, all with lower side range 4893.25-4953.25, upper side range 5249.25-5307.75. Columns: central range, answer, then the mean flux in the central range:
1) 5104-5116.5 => 0.17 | 13.3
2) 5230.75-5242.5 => -0.04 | 16.8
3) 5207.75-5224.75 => 0.08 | 14.9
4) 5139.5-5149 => 0.13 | 14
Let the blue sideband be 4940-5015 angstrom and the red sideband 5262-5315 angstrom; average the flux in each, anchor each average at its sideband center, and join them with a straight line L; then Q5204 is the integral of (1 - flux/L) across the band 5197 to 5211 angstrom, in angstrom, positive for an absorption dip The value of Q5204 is 4.3 angstrom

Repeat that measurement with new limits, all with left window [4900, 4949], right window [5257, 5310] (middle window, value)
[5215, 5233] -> -0.3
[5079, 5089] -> 1.7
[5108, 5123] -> 1.8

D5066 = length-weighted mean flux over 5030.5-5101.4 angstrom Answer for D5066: 12.7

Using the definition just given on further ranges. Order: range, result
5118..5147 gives 13.8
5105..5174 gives 13.3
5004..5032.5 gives 11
